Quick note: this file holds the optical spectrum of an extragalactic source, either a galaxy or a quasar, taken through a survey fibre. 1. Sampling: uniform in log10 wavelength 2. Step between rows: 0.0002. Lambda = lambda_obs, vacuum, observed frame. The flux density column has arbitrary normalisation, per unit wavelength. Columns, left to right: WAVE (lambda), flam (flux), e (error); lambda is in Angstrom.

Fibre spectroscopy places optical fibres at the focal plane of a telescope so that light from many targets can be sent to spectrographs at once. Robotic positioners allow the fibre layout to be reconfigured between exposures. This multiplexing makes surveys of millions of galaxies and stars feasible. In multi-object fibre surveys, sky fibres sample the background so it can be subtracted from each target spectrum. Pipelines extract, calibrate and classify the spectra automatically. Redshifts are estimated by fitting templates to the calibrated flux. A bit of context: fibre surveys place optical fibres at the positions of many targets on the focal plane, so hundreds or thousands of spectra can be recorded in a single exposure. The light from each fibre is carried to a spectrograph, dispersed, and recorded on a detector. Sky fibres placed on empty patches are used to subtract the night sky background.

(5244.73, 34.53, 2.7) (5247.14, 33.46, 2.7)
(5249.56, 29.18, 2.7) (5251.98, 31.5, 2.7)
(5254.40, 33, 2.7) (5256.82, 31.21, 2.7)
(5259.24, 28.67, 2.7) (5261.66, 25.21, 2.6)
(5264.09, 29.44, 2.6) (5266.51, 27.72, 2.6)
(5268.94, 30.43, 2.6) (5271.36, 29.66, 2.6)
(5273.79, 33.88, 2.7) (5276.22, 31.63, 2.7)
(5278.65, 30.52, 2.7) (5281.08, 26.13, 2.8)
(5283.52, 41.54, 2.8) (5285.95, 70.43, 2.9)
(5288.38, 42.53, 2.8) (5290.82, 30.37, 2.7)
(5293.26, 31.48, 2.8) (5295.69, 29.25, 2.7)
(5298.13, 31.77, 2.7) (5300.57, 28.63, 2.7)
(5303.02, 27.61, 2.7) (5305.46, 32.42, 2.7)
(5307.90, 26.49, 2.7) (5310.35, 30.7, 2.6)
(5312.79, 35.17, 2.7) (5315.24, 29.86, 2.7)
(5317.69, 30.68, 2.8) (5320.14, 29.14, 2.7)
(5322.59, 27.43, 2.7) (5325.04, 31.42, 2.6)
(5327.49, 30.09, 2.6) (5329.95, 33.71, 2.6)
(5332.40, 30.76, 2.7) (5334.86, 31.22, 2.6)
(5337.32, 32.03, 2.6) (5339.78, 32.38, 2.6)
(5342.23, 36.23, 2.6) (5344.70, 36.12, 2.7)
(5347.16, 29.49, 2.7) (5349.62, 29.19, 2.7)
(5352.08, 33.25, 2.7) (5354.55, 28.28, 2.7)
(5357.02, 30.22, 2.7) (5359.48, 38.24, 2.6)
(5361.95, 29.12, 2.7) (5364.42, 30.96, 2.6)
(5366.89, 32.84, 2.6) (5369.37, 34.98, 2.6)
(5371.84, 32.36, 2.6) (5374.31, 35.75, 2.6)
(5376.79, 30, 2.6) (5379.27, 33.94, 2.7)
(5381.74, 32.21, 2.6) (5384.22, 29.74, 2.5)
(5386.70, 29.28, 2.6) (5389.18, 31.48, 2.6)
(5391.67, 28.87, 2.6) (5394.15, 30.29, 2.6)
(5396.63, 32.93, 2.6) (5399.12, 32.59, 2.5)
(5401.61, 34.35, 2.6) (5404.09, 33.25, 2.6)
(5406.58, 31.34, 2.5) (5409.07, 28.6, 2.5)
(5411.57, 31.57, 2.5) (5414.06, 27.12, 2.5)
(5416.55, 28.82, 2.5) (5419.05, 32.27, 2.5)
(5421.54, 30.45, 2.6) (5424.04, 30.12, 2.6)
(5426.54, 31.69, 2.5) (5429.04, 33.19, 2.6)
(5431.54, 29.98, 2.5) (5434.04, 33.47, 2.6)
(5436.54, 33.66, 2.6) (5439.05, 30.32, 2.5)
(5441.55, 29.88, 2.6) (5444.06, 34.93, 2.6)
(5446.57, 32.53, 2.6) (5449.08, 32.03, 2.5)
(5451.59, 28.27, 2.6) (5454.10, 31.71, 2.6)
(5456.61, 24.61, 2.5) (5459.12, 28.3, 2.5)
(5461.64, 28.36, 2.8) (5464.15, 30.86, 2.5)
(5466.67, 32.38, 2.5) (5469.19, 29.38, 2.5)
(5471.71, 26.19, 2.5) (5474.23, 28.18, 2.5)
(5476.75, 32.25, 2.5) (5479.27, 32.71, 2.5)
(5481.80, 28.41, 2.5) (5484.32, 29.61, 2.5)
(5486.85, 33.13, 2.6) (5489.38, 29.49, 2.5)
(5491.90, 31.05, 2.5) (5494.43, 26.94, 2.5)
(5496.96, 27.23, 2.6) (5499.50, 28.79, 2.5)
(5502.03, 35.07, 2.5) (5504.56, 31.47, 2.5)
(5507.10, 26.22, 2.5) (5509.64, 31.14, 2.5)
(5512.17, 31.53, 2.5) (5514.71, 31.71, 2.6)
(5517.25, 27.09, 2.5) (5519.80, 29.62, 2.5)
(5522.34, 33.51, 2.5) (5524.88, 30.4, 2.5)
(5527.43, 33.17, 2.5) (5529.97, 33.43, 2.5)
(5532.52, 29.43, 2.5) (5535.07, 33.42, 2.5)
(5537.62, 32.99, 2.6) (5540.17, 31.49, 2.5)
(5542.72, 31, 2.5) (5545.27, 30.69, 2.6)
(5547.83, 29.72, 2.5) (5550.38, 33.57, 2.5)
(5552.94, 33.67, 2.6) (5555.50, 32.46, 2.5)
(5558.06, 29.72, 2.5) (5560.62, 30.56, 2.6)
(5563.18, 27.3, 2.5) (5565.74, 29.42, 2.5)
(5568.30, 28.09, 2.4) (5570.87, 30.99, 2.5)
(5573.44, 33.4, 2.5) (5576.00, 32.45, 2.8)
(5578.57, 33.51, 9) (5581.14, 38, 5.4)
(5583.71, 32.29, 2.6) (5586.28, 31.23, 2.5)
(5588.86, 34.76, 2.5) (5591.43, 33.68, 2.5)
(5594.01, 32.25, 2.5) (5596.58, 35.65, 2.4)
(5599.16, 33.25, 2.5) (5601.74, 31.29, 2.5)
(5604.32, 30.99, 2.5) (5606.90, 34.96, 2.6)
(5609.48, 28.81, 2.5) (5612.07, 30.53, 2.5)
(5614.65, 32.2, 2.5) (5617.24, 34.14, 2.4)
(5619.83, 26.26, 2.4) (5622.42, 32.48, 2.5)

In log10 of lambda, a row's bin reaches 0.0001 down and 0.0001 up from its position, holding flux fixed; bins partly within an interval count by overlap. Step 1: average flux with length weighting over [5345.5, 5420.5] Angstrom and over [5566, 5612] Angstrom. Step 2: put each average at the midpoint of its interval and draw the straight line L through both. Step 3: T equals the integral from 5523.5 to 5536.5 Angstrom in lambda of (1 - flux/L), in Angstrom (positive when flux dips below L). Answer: 0.1 Angstrom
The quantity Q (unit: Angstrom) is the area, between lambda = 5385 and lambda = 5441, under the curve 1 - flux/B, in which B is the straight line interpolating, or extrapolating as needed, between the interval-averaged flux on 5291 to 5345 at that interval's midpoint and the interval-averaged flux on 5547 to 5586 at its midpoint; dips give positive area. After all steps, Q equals 0.2 Angstrom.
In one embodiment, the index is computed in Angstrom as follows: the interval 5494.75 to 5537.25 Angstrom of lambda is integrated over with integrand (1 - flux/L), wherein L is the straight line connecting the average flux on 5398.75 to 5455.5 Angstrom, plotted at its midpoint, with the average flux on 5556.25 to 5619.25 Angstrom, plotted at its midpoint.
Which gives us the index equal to 1.2 Angstrom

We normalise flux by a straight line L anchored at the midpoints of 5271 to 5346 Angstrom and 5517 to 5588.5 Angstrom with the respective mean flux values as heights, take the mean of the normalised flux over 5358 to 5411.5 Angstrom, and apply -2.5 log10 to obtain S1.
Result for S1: 0.02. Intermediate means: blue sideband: 33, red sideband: 31.6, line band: 32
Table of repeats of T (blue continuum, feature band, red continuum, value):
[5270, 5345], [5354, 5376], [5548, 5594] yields 0.06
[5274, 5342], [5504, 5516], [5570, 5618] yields 0.92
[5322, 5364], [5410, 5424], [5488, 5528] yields 0.48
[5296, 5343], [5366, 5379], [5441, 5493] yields -1.12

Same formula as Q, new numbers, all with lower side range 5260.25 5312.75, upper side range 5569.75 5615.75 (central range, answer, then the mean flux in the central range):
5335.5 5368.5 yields 0.6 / 32.2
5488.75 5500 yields 1.4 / 28.7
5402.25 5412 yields 0.4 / 31.4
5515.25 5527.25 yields 0.8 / 30.5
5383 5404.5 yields 0.9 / 31.4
